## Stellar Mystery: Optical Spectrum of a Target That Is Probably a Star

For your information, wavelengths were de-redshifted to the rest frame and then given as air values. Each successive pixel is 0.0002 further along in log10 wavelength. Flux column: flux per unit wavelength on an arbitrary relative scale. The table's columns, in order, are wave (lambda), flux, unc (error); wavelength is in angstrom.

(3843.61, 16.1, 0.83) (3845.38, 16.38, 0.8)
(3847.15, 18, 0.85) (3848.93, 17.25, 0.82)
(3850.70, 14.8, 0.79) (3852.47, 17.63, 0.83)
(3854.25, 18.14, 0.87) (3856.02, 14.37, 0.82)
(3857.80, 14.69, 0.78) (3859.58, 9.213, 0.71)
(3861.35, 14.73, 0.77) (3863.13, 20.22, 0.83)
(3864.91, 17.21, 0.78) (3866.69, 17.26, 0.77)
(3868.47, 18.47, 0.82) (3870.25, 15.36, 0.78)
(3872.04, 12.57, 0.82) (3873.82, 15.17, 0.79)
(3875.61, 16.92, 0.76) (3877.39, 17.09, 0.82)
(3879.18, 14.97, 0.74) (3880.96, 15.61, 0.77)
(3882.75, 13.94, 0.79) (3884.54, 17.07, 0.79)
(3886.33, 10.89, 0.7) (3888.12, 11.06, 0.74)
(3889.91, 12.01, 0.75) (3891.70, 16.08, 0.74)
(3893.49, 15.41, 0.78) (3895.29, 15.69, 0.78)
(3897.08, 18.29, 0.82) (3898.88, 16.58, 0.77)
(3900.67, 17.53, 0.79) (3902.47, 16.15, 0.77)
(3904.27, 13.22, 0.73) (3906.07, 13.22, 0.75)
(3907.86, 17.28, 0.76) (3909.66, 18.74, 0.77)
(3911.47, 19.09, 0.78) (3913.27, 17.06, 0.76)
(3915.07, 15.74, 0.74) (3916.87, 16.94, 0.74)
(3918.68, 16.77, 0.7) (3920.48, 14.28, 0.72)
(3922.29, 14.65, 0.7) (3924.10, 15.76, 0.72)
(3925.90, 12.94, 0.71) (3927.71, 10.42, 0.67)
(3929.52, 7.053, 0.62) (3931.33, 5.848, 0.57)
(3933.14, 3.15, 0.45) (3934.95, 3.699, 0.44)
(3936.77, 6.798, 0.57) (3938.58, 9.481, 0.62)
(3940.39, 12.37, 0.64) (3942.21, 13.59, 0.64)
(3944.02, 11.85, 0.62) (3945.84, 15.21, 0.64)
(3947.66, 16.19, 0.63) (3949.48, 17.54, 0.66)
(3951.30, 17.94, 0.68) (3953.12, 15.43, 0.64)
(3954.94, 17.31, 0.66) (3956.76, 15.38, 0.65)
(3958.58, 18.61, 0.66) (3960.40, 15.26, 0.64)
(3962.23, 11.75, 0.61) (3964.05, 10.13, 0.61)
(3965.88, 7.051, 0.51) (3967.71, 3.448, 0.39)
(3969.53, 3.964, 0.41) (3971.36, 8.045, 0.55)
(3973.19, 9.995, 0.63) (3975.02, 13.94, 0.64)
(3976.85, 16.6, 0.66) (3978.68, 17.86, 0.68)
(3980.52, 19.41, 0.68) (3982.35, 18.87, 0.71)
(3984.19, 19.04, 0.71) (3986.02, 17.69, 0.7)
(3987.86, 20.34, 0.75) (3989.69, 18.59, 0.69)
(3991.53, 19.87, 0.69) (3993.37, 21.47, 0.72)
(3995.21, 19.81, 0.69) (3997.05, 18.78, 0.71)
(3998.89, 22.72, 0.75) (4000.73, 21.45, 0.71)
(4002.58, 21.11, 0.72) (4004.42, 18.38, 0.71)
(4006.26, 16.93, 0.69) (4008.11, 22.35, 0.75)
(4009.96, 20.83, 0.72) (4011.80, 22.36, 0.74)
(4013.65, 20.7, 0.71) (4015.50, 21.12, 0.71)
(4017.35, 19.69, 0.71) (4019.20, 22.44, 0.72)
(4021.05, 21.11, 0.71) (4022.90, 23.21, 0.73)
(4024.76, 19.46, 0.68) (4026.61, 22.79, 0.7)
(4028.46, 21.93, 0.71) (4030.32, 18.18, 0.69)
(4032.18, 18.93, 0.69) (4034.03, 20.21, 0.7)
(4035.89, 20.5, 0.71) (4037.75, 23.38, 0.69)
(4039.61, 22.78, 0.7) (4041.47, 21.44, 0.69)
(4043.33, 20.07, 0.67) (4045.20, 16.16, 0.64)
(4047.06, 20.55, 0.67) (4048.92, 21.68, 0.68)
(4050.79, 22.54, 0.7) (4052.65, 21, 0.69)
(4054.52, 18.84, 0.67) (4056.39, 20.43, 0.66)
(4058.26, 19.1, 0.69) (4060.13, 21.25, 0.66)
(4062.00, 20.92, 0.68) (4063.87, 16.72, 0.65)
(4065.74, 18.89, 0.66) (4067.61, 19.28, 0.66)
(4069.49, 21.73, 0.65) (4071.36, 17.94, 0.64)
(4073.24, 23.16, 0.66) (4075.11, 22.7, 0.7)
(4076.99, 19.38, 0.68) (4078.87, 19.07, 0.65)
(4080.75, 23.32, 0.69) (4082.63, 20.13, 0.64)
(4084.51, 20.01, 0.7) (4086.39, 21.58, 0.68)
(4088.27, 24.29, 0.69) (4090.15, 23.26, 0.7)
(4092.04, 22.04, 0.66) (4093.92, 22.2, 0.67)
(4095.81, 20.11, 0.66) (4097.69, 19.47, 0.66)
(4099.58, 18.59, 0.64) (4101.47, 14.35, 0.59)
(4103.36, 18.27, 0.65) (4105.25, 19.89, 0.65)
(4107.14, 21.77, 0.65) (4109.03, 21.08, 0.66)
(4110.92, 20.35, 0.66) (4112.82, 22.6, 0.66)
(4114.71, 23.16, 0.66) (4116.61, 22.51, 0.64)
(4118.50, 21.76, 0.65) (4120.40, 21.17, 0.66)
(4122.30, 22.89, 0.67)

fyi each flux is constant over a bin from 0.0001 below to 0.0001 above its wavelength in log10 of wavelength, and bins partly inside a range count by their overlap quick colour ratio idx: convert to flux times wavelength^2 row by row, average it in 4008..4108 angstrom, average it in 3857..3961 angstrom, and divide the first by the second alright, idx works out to 1.54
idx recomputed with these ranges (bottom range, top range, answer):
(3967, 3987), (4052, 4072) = 1.50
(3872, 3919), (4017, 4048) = 1.42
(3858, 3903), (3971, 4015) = 1.29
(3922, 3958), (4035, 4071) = 1.77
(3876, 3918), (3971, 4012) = 1.25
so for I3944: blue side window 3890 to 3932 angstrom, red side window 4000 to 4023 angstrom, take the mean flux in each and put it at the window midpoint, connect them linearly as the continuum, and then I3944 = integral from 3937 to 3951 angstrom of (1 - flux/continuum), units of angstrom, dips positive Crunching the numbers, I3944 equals 2.8 angstrom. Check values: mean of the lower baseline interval 15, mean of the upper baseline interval 20.8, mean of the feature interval 13.6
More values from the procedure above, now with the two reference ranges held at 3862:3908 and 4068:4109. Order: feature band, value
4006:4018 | -1.33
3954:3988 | 7.54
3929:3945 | 8.17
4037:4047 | -0.64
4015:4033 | -1.78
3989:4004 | -1.72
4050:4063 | -0.47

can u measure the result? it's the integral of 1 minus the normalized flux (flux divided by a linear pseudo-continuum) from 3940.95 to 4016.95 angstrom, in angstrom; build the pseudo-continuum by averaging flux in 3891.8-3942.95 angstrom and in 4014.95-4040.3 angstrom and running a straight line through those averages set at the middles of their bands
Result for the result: 5.52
